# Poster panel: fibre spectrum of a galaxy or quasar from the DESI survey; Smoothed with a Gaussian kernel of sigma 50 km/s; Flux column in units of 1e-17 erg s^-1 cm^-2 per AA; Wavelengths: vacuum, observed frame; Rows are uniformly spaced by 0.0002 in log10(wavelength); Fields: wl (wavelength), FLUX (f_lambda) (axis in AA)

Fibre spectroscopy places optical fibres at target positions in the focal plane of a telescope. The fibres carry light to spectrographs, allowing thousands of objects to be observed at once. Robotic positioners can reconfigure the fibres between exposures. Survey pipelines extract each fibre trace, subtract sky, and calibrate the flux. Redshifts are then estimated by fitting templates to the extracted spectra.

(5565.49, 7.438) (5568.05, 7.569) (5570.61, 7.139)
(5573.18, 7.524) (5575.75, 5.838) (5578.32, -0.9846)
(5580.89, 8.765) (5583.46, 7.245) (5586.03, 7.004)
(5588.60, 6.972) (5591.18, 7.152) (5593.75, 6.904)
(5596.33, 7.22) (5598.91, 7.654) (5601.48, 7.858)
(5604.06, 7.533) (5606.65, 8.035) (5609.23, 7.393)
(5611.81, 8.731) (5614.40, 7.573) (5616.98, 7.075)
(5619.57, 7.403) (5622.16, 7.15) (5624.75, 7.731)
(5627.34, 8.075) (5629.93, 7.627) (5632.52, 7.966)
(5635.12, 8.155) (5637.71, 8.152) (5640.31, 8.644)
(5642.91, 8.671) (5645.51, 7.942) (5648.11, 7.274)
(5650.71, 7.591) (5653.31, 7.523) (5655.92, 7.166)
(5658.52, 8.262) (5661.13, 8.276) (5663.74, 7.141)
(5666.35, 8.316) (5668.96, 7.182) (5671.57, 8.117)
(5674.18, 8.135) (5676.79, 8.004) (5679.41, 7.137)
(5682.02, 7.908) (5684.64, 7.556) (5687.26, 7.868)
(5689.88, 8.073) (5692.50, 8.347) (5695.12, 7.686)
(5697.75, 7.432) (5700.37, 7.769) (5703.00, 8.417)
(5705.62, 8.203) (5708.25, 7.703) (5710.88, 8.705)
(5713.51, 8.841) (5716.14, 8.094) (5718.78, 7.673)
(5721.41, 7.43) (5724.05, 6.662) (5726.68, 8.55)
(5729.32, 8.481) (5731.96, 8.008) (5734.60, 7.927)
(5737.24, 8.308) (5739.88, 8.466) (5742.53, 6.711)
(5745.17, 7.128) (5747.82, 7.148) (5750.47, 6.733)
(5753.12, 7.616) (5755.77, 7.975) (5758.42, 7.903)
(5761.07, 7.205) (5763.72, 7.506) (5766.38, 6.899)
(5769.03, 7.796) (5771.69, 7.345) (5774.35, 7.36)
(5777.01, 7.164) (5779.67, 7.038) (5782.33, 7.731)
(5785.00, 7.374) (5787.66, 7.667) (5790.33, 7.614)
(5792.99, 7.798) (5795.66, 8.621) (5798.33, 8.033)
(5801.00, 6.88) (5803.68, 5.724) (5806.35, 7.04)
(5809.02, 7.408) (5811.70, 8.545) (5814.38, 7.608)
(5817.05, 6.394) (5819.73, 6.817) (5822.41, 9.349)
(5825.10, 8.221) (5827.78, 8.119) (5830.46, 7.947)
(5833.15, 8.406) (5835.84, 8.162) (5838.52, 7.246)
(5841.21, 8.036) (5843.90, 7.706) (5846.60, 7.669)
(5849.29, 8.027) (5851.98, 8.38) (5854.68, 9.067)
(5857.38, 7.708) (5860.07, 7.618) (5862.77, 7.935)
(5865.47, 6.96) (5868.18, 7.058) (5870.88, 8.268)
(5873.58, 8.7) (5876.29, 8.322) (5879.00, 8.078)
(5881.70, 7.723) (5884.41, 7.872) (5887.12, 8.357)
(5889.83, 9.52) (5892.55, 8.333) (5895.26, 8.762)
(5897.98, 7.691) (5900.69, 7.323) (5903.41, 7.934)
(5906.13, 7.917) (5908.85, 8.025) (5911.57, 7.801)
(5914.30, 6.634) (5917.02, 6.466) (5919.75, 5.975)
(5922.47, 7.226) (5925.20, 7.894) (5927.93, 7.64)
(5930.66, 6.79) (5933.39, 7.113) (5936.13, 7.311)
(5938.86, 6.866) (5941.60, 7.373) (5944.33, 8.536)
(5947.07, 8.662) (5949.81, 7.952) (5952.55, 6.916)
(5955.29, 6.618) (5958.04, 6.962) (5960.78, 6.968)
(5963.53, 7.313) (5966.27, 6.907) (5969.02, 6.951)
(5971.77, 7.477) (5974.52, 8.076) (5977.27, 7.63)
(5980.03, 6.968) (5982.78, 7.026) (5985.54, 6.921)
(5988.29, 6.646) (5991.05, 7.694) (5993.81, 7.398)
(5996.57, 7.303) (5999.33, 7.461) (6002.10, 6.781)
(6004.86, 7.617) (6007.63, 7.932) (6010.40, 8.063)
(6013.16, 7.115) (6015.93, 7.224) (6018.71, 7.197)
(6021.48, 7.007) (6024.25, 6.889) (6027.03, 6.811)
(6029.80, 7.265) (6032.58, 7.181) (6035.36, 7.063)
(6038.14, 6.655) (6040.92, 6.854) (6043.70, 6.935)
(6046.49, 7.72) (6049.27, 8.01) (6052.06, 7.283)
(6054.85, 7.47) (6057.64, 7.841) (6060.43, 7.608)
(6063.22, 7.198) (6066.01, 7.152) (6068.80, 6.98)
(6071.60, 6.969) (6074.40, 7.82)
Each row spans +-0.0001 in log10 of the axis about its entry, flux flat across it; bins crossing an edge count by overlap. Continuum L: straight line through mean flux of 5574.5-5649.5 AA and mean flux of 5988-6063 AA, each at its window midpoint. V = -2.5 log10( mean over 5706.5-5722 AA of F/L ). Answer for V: -0.11 mag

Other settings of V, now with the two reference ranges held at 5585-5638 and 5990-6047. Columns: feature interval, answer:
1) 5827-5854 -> -0.09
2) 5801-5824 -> 0.01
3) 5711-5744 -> -0.07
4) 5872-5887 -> -0.11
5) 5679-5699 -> -0.04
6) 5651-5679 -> -0.03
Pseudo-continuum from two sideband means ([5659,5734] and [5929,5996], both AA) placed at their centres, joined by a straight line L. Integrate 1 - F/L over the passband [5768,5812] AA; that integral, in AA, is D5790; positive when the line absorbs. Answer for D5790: 1.43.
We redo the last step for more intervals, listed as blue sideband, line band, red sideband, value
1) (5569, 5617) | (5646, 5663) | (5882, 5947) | -1.4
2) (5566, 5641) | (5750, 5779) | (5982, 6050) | -0.7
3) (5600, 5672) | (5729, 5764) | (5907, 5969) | -0.1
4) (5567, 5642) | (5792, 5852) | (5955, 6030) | -3.9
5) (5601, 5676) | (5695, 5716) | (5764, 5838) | -1.1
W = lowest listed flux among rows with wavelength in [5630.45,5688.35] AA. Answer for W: 7.137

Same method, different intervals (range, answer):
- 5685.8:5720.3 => 7.432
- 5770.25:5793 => 7.038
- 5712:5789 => 6.662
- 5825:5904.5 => 6.96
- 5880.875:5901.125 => 7.323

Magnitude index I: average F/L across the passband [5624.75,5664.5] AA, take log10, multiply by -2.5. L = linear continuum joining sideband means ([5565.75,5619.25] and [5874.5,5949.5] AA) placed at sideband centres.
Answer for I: -0.11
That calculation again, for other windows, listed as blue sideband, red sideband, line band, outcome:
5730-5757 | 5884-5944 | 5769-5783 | 0.038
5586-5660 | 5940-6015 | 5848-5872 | -0.058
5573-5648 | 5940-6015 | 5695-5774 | -0.055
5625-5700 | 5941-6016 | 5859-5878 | -0.042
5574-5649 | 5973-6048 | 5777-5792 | -0.025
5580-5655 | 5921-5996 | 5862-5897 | -0.103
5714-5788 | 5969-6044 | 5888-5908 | -0.116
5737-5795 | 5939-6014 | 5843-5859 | -0.093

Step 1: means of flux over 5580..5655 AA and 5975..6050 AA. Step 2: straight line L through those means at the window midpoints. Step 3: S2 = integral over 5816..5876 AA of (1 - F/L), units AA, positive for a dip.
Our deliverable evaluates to -3.95 AA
